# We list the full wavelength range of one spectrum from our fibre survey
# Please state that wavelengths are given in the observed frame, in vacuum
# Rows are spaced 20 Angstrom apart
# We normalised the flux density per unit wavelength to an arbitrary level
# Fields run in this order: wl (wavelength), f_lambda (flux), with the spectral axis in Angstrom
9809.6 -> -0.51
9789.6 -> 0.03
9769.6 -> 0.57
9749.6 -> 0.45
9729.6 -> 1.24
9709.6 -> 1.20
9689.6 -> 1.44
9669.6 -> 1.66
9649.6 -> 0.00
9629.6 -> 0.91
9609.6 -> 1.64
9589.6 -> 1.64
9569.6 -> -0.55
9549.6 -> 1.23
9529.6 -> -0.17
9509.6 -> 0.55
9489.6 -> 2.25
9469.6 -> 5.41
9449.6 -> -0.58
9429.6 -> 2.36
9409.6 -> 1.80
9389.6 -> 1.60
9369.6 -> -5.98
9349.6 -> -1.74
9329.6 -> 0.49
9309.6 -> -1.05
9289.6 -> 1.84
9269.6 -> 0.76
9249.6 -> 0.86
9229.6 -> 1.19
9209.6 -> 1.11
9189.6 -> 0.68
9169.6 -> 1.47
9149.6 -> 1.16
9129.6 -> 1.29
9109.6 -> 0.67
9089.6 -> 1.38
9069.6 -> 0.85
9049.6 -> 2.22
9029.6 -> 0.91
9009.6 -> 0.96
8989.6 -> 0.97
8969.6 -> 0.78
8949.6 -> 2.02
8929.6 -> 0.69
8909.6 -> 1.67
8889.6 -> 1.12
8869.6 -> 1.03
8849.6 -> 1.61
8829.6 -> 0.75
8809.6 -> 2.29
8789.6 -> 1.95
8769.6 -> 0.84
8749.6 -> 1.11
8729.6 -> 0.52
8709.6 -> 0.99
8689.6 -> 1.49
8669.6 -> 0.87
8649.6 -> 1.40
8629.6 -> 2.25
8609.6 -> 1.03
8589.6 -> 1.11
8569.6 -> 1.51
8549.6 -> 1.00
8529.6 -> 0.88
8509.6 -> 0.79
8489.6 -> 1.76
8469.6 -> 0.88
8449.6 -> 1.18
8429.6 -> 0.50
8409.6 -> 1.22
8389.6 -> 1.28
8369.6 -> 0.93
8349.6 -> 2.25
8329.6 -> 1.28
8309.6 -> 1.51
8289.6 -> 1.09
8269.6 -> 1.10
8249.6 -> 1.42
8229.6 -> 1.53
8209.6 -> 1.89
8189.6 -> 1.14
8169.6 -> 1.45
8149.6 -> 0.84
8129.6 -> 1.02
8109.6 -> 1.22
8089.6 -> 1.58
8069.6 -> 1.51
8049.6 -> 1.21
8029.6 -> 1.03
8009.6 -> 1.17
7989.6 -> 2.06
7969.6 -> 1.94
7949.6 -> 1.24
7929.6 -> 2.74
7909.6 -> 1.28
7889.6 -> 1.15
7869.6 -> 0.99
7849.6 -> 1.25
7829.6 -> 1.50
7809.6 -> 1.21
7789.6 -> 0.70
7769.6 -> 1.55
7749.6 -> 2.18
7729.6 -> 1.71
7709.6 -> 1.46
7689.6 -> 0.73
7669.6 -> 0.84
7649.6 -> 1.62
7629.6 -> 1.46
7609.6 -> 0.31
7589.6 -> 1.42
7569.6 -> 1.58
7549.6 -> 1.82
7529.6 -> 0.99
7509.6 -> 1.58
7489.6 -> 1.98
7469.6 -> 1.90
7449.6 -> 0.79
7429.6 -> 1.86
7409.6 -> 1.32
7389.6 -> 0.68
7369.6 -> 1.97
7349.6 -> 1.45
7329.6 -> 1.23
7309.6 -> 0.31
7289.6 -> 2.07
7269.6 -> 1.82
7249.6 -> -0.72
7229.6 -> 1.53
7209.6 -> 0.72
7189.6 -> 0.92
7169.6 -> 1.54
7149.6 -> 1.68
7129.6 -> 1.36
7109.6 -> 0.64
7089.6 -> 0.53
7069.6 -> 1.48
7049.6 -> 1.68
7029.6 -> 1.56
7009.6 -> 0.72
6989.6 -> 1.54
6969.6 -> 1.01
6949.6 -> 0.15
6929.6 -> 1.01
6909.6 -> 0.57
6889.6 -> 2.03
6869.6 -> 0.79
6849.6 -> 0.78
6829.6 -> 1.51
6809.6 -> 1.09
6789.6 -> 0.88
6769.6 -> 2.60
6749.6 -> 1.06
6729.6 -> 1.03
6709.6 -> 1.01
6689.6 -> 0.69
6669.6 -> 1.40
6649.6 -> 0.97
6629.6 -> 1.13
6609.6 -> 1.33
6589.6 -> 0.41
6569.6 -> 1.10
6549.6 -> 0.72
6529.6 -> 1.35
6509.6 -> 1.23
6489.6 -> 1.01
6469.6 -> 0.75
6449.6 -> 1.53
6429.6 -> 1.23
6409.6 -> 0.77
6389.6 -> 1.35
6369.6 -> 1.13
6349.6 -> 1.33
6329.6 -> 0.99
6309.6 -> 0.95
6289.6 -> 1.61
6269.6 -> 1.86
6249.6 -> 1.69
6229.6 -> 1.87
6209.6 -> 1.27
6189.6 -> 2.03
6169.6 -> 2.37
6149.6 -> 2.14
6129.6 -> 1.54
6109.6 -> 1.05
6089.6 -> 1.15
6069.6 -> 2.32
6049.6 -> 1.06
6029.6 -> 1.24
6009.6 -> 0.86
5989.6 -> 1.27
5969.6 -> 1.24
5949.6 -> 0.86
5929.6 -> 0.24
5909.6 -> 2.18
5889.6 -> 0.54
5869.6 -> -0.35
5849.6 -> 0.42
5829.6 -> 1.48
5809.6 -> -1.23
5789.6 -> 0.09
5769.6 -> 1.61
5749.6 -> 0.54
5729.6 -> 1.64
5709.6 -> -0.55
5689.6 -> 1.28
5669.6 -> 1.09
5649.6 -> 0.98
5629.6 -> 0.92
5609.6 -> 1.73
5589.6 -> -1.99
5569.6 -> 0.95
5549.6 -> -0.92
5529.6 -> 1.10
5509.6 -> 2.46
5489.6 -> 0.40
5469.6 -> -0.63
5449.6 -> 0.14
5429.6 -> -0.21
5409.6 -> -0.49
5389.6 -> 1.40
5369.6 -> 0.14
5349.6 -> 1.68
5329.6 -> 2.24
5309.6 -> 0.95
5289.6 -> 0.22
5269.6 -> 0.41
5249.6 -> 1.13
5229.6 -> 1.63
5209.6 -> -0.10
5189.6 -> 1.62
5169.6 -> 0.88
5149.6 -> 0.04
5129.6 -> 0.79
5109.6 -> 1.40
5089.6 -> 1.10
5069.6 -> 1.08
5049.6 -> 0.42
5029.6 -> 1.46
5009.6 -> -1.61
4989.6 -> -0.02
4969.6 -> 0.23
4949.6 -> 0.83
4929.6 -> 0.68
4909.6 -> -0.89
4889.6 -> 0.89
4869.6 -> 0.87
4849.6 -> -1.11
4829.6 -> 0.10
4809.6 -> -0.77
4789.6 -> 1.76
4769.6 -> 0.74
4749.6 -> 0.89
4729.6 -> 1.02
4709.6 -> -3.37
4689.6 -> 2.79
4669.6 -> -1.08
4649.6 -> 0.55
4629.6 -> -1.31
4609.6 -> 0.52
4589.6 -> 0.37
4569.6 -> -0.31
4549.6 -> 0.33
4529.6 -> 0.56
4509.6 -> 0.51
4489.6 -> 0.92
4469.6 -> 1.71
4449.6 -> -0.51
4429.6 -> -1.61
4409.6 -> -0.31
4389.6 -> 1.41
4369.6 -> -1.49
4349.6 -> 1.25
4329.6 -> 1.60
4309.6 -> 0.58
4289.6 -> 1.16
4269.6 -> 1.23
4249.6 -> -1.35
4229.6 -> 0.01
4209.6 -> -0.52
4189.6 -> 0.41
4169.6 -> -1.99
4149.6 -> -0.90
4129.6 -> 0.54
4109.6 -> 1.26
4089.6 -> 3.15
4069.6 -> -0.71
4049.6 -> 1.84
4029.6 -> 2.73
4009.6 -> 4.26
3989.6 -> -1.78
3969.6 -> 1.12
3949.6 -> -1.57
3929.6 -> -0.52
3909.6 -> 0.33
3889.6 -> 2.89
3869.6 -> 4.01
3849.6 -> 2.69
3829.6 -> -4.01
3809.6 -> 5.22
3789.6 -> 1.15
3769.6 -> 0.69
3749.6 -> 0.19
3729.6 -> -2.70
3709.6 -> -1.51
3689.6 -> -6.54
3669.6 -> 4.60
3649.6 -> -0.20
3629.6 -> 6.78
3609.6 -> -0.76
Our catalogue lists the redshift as 1.50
